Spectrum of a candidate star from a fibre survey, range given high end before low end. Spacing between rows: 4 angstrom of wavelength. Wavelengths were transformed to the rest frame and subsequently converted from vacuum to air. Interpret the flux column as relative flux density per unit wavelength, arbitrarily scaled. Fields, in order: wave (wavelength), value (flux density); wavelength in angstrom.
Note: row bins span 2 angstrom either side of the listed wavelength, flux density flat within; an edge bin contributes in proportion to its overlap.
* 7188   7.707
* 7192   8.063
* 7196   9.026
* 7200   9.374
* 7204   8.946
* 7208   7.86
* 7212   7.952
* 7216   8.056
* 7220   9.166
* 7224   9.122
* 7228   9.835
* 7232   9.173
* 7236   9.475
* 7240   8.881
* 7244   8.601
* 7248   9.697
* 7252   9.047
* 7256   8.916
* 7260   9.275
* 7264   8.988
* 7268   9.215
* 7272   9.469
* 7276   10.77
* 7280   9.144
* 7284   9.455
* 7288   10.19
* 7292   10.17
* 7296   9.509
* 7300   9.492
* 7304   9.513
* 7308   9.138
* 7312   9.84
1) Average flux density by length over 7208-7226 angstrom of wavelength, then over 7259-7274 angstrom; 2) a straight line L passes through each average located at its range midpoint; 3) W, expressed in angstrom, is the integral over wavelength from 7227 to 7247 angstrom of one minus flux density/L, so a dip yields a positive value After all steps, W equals -0.90 angstrom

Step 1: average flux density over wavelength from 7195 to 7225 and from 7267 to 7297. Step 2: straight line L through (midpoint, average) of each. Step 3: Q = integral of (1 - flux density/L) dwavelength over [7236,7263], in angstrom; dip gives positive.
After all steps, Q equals 0.5 angstrom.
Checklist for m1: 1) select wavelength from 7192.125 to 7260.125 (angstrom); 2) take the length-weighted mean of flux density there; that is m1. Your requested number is 8.93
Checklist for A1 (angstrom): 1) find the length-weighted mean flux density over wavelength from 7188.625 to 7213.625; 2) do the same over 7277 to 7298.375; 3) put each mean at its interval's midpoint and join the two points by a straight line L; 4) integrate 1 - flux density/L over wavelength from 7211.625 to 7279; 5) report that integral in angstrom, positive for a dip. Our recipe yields -0.4 angstrom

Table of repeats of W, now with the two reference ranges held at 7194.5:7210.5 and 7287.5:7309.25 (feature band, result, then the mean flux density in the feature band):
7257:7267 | 0.2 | 9.12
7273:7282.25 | -0.4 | 9.89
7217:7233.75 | -0.5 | 9.25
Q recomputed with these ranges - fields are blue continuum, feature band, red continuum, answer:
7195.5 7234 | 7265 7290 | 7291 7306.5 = -0.7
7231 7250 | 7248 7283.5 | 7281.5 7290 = 0.5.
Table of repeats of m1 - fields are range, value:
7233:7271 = 9.13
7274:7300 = 9.84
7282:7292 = 9.89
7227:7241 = 9.34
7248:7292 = 9.49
